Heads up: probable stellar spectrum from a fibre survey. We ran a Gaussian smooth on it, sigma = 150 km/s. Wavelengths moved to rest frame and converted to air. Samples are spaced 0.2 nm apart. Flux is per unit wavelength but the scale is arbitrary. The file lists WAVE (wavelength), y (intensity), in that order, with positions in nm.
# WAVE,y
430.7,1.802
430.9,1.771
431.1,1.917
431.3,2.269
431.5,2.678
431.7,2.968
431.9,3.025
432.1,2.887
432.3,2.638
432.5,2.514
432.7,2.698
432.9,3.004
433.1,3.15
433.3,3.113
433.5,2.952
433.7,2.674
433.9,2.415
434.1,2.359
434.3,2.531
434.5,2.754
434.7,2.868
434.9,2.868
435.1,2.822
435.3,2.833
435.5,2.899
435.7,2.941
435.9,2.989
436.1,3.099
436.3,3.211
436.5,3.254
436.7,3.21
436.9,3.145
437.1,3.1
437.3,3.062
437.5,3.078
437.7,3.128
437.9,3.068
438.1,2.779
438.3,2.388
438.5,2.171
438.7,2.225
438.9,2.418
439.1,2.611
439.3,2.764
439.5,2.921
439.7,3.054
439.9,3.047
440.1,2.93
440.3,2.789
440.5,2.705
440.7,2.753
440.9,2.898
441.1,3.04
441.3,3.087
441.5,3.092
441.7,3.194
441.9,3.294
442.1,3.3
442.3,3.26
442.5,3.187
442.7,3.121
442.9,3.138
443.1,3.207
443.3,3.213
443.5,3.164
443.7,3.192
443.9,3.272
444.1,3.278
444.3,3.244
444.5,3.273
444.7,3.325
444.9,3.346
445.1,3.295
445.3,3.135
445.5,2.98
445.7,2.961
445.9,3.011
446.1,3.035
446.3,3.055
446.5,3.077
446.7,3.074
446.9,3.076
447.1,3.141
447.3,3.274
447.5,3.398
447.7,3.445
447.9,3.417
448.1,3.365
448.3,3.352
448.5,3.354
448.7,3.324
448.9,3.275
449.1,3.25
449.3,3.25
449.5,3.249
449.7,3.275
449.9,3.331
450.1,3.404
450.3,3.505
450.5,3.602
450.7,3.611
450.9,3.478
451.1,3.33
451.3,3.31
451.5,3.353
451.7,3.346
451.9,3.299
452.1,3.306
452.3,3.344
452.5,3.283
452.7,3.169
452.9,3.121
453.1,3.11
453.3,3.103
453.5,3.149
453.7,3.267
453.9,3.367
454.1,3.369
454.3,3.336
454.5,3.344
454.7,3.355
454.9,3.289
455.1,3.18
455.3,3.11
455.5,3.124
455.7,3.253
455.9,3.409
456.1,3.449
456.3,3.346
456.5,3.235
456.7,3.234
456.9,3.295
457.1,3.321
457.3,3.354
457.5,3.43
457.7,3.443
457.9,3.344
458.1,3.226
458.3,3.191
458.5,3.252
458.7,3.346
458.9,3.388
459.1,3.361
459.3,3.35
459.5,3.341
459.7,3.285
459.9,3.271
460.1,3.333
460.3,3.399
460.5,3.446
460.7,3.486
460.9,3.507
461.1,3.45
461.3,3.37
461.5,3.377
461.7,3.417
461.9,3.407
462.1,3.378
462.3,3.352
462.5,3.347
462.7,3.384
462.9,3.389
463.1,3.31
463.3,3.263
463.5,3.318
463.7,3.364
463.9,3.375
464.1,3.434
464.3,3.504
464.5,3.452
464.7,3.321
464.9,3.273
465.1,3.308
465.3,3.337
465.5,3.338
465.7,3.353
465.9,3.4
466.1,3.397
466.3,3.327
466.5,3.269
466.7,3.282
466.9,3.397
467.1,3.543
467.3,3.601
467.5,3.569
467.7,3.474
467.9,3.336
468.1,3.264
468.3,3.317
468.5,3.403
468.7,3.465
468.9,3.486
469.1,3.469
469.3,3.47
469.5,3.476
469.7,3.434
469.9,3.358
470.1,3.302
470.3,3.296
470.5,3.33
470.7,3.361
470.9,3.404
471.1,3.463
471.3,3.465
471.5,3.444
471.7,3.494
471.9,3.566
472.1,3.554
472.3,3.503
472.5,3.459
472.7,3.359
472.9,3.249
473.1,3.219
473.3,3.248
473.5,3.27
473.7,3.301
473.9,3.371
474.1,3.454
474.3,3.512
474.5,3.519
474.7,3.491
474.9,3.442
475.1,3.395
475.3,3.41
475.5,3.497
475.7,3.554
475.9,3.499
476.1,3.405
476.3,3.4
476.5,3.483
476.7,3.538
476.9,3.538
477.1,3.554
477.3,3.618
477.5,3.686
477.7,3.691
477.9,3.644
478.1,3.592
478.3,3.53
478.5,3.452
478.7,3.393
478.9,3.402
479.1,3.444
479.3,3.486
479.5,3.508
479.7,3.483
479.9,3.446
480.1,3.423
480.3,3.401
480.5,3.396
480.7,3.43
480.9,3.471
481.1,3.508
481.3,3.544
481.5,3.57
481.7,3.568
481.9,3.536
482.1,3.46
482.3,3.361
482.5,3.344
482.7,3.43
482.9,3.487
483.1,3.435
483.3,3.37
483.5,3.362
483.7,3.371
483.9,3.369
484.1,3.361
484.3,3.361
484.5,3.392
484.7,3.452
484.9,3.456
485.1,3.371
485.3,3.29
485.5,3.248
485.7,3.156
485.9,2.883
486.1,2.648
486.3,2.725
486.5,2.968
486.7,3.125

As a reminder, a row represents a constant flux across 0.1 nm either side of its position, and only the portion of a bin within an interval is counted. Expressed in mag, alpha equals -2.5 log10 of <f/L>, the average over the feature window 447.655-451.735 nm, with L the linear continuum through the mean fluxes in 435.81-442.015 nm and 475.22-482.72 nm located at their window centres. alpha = -0.10 mag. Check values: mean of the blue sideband 2.92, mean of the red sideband 3.49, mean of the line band 3.37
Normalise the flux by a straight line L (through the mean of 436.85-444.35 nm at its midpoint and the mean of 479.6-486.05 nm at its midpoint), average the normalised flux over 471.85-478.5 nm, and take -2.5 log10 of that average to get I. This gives -0.05 mag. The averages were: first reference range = 2.98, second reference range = 3.39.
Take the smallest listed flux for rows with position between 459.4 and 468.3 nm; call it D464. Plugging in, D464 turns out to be 3.263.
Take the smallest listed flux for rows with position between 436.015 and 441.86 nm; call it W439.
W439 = 2.171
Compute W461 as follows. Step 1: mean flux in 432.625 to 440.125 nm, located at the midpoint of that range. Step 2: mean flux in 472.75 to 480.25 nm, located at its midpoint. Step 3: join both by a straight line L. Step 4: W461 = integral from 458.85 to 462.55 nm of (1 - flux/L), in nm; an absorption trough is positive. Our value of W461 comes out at -0.183 nm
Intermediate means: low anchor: 2.86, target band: 3.38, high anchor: 3.46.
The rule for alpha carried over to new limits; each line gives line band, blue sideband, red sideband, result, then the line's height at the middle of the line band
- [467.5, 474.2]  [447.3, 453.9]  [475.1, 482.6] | 0.01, 3.44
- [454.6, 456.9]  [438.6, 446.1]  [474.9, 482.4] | -0.02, 3.21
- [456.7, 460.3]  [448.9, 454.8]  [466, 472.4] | 0.01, 3.36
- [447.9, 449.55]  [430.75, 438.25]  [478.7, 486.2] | -0.11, 2.99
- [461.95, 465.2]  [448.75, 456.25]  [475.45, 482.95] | 0.01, 3.38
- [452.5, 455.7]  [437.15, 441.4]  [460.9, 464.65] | -0.02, 3.17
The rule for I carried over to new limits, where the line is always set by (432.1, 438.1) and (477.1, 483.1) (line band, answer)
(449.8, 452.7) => -0.09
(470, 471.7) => -0.01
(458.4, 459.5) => -0.04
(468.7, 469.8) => -0.04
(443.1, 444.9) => -0.08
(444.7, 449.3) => -0.05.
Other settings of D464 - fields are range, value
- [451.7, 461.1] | 3.103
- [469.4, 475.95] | 3.219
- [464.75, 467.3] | 3.269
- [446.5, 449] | 3.074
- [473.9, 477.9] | 3.395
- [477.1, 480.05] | 3.393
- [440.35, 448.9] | 2.705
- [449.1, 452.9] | 3.121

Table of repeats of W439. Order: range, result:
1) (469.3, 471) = 3.296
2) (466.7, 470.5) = 3.264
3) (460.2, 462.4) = 3.352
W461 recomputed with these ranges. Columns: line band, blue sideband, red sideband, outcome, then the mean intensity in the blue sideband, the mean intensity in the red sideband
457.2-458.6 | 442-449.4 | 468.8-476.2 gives 0.00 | 3.22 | 3.42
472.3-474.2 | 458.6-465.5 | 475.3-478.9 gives 0.08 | 3.37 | 3.53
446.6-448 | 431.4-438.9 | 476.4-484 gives -0.11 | 2.85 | 3.48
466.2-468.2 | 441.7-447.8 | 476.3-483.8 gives -0.02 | 3.19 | 3.48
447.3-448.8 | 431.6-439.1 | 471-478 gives -0.16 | 2.84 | 3.47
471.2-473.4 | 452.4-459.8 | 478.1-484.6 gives -0.02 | 3.28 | 3.44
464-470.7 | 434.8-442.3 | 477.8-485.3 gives -0.24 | 2.93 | 3.45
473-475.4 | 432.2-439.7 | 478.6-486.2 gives -0.07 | 2.83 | 3.38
